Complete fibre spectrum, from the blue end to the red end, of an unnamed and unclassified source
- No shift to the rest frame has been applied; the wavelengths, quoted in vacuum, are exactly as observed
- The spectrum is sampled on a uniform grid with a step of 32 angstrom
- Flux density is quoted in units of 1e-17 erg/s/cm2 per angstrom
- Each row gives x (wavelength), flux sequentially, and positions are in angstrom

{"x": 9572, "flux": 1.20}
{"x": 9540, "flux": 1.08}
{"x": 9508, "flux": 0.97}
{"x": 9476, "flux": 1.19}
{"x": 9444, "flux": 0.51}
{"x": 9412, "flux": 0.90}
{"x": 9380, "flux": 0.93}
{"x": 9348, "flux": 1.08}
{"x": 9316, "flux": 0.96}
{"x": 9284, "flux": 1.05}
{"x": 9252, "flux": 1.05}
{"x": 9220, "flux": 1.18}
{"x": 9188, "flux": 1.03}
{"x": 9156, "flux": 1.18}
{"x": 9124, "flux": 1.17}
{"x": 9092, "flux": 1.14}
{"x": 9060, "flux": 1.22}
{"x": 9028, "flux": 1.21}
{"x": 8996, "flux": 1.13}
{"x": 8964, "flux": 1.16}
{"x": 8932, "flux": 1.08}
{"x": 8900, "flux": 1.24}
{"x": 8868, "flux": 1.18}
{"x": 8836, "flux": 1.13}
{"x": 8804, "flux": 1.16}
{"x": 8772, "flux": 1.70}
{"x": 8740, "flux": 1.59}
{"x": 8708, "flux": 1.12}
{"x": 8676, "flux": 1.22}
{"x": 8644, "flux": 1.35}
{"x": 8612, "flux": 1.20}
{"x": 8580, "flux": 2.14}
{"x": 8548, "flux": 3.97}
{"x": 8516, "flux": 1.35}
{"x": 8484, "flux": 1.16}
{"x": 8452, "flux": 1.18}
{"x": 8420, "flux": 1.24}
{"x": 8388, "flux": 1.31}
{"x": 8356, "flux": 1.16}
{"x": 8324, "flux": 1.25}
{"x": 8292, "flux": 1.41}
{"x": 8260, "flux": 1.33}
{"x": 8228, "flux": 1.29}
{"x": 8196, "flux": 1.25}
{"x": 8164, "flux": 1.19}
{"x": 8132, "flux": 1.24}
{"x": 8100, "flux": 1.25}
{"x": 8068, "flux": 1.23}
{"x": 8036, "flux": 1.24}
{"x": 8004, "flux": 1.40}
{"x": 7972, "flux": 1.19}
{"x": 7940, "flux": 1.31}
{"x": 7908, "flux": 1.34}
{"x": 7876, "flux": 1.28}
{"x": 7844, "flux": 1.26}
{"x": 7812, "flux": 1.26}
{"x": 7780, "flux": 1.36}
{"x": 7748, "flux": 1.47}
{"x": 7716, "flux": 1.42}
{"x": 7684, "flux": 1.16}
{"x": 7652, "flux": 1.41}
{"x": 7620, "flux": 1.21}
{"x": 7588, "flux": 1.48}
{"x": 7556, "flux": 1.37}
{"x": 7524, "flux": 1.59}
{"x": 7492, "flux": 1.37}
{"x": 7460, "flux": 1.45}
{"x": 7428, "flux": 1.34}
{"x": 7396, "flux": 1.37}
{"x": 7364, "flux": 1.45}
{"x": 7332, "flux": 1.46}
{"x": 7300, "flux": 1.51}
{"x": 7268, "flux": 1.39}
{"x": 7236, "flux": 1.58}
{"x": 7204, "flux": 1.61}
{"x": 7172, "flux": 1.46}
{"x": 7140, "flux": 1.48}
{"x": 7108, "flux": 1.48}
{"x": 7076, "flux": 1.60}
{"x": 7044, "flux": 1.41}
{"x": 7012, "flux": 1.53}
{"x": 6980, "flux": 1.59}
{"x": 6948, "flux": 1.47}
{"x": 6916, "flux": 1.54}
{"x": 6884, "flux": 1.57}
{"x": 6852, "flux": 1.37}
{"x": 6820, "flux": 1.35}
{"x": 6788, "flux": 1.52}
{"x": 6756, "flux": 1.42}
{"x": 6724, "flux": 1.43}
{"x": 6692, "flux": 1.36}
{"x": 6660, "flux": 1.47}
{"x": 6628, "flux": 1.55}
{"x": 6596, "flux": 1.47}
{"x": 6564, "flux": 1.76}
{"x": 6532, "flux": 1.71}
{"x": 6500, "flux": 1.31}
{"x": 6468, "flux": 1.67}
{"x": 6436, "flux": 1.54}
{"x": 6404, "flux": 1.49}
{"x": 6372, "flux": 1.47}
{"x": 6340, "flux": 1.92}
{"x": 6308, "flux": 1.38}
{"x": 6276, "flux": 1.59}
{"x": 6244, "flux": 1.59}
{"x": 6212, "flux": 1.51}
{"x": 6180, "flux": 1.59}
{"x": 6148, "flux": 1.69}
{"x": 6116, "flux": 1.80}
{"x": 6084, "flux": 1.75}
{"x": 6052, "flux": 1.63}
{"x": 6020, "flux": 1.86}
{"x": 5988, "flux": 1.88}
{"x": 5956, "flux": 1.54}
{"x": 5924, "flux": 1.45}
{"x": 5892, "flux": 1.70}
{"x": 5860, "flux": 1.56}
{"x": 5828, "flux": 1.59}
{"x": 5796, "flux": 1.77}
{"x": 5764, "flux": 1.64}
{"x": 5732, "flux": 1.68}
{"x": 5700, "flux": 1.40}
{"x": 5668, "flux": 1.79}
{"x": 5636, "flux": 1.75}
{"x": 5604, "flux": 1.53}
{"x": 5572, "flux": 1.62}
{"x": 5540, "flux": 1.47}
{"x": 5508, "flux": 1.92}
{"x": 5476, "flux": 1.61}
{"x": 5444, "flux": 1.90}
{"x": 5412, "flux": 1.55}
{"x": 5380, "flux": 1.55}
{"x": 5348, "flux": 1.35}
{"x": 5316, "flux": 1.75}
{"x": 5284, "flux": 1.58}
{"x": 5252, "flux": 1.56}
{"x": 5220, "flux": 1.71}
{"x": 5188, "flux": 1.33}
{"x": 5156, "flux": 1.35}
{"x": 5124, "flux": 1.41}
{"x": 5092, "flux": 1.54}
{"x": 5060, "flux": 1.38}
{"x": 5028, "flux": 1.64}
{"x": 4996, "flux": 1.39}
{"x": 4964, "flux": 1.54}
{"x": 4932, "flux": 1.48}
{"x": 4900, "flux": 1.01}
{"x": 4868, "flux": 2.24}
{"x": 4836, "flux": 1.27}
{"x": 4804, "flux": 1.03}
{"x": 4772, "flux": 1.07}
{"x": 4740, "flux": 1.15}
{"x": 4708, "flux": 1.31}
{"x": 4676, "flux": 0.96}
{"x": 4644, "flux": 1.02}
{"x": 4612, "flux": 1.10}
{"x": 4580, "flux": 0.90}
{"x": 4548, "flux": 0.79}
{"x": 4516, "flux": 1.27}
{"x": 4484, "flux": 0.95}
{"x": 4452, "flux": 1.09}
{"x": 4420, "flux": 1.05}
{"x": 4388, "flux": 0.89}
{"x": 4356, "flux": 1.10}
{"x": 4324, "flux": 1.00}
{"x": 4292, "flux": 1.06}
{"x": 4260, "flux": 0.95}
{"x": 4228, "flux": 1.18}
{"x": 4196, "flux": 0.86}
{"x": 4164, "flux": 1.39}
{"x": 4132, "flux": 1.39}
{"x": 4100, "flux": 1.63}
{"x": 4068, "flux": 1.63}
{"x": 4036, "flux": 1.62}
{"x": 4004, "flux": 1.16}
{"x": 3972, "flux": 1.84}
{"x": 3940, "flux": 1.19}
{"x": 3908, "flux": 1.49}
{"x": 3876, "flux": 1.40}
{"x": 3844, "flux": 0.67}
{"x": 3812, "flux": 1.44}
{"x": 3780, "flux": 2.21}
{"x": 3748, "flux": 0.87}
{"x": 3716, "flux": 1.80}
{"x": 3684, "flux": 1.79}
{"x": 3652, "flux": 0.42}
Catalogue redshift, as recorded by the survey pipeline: 0.30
